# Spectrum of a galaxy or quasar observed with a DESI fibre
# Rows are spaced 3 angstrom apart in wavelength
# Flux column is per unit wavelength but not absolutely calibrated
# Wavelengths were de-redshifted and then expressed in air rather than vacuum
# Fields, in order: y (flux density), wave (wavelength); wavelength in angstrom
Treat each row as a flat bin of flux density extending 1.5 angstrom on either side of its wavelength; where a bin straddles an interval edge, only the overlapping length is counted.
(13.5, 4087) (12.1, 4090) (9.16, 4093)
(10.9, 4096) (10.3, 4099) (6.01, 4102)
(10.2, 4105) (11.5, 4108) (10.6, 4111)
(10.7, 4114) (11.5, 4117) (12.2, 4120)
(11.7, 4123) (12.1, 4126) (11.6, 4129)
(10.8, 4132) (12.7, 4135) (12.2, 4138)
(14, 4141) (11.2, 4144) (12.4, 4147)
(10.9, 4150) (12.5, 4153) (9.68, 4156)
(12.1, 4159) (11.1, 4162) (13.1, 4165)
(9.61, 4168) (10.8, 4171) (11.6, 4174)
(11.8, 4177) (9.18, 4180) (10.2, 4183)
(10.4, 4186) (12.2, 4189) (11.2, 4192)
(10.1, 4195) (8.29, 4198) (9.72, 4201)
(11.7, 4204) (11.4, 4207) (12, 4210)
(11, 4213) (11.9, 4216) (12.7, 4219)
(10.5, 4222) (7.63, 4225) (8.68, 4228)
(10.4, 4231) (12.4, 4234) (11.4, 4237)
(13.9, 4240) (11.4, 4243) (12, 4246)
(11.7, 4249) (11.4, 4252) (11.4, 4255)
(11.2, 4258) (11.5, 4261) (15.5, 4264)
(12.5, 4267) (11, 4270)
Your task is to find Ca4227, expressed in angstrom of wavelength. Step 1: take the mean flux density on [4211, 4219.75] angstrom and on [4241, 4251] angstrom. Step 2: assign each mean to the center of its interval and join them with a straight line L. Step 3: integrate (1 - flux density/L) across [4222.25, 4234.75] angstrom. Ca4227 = 2.23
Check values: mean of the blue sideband 11.8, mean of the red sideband 11.8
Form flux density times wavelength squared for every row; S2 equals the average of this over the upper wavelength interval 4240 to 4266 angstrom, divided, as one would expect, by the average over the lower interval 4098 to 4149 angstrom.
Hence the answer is 1.14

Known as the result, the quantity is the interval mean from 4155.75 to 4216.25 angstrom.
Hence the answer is 10.9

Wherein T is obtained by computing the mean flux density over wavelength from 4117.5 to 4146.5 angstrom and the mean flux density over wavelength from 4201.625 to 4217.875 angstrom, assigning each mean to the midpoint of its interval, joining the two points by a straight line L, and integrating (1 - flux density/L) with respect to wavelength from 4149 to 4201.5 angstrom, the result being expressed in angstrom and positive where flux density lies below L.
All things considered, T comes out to 4.2 angstrom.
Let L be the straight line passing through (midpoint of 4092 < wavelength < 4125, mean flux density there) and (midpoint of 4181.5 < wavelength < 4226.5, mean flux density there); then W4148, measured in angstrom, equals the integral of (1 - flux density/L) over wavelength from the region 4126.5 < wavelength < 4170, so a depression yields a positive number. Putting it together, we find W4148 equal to -4.6 angstrom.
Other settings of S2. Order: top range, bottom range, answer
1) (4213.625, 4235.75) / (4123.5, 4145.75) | 0.92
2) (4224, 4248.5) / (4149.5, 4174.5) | 1.02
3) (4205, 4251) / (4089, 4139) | 1.09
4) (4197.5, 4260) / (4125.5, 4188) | 1.01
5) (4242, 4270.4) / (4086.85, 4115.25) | 1.25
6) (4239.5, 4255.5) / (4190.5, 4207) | 1.18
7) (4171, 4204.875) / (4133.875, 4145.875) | 0.86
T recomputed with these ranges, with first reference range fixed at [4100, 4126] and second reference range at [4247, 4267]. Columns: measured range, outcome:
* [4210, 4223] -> 0.1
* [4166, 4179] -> 0.3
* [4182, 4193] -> 0.4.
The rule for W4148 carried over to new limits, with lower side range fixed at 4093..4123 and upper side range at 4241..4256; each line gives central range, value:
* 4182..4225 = 1.6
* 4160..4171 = -0.3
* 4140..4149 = -1.3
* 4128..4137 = -0.9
